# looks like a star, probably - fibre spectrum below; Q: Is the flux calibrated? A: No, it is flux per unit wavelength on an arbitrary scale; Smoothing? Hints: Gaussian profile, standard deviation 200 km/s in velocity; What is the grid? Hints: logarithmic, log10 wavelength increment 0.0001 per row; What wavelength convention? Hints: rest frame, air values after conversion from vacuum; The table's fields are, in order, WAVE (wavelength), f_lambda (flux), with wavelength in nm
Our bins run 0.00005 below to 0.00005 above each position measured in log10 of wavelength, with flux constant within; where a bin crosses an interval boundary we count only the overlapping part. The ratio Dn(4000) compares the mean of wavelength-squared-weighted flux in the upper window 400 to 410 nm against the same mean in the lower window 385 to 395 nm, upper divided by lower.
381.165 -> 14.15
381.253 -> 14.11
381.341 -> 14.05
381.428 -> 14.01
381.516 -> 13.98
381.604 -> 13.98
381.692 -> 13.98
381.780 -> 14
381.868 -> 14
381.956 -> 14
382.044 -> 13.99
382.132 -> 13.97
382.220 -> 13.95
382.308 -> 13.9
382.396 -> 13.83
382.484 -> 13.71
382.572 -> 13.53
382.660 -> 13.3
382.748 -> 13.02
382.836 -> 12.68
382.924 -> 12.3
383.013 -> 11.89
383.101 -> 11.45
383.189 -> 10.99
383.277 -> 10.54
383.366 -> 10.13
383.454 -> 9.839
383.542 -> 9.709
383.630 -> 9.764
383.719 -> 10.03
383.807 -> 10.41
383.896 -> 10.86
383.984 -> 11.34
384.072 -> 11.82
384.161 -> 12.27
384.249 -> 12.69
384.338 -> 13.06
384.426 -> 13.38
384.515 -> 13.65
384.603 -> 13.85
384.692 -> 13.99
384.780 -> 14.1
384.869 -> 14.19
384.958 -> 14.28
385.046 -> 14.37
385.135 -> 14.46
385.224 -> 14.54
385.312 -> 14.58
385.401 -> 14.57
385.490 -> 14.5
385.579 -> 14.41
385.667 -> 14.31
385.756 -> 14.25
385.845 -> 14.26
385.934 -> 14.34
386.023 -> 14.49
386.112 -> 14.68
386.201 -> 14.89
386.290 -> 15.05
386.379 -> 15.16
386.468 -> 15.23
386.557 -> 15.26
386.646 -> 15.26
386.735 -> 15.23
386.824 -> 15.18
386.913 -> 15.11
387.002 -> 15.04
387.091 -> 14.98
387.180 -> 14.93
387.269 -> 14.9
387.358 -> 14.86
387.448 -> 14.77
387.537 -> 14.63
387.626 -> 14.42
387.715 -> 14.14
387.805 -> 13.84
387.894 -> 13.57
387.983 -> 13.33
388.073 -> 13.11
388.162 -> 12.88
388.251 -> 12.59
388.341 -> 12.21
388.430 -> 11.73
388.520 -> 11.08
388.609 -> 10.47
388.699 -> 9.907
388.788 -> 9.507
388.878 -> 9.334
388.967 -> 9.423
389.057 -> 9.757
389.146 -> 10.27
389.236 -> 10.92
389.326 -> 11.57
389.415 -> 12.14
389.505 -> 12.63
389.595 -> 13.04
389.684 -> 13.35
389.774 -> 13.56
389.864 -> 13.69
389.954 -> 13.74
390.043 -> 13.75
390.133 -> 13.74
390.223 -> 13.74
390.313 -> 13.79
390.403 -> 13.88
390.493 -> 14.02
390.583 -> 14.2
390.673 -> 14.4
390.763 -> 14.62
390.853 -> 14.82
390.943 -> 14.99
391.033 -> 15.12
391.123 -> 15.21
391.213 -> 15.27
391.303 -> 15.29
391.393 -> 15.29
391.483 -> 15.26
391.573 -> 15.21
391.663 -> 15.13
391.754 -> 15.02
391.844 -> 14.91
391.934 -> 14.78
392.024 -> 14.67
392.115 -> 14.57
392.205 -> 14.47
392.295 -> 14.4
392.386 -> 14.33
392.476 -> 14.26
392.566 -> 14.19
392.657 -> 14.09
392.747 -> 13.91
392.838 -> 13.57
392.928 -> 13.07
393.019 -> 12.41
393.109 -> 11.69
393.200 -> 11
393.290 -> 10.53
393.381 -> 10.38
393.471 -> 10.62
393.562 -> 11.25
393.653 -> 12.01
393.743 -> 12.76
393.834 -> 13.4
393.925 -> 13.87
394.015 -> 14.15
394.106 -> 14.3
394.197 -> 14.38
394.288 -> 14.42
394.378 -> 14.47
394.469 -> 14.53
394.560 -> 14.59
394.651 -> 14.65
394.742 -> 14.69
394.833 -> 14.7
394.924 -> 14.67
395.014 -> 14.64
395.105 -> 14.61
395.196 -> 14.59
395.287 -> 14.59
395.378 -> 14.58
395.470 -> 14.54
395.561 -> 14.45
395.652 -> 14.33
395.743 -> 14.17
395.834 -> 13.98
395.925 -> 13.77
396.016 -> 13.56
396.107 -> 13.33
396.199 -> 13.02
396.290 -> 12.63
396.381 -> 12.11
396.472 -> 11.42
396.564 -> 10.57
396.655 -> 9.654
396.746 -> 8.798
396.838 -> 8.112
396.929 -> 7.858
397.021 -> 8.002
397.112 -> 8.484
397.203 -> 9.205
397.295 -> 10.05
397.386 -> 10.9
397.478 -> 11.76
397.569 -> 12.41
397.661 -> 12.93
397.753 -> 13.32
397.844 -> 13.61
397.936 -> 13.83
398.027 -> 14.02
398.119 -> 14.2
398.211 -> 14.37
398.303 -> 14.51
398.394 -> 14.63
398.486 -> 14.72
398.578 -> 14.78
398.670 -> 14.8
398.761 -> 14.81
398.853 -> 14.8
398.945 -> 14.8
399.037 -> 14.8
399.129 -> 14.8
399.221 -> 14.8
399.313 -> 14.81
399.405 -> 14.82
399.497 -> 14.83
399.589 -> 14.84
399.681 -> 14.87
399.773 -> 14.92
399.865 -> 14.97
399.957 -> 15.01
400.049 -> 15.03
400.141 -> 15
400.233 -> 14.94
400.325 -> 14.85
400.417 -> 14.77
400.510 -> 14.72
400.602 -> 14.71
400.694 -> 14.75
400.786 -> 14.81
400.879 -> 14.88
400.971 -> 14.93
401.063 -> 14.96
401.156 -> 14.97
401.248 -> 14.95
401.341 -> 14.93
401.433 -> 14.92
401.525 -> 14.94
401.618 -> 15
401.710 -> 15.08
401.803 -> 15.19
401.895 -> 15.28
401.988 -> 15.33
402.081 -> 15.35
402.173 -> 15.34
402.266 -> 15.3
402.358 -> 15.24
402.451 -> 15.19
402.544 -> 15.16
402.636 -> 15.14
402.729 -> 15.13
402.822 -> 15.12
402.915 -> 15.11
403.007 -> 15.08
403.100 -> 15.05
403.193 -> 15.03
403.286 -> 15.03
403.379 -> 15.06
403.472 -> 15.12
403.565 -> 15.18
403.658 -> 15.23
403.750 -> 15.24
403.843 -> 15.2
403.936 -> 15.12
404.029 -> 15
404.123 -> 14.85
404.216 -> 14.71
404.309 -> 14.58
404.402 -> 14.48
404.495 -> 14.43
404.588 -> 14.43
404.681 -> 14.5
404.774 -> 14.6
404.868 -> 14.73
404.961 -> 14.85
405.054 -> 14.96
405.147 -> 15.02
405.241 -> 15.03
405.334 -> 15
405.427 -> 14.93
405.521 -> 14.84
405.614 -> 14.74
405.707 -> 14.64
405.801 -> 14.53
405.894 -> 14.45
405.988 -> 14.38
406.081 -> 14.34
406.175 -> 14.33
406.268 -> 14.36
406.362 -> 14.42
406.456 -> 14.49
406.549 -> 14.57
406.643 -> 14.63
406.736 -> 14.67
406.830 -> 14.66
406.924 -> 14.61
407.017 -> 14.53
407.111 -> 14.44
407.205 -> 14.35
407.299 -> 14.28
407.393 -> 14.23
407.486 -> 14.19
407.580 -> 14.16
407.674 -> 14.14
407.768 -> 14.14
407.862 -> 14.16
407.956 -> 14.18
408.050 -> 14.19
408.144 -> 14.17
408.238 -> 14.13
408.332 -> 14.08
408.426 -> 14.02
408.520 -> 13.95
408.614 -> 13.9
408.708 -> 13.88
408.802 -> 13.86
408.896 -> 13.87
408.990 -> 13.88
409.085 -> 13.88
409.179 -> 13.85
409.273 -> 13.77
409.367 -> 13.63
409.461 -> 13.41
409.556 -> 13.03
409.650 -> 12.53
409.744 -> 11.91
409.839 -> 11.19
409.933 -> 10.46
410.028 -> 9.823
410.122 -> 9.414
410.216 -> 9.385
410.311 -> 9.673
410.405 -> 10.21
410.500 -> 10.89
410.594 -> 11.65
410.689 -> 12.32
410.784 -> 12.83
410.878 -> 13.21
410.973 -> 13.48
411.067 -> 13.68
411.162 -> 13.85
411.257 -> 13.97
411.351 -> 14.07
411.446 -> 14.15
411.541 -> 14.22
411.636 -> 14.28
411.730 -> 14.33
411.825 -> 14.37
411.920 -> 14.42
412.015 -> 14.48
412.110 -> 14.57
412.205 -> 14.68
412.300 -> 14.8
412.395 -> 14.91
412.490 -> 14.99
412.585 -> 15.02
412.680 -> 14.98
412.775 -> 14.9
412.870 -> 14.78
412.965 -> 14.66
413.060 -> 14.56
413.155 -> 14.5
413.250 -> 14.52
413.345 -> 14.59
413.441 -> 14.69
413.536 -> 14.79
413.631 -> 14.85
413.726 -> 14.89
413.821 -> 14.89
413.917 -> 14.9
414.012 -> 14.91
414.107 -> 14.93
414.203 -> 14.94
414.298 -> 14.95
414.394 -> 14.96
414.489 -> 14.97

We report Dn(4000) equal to 1.1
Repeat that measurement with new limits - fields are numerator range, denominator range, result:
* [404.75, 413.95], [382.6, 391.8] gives 1.17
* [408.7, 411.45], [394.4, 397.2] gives 1.05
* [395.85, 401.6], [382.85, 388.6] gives 1.08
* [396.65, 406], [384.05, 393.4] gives 1.11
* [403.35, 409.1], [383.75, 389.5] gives 1.20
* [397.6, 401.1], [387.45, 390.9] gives 1.21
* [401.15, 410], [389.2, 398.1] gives 1.16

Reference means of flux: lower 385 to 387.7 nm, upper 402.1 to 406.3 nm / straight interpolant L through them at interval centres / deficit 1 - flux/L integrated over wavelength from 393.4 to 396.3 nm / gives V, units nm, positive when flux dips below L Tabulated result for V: 0.19 nm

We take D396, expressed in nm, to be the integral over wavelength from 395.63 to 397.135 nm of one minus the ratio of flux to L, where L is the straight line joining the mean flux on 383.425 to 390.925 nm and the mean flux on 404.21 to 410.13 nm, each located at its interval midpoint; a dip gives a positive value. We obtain 0.25 nm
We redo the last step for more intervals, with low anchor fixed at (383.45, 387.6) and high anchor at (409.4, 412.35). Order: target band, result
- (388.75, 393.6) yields 0.09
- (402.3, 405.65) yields -0.49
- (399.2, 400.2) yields -0.13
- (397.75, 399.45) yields -0.16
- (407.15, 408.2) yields -0.11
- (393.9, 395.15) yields -0.10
